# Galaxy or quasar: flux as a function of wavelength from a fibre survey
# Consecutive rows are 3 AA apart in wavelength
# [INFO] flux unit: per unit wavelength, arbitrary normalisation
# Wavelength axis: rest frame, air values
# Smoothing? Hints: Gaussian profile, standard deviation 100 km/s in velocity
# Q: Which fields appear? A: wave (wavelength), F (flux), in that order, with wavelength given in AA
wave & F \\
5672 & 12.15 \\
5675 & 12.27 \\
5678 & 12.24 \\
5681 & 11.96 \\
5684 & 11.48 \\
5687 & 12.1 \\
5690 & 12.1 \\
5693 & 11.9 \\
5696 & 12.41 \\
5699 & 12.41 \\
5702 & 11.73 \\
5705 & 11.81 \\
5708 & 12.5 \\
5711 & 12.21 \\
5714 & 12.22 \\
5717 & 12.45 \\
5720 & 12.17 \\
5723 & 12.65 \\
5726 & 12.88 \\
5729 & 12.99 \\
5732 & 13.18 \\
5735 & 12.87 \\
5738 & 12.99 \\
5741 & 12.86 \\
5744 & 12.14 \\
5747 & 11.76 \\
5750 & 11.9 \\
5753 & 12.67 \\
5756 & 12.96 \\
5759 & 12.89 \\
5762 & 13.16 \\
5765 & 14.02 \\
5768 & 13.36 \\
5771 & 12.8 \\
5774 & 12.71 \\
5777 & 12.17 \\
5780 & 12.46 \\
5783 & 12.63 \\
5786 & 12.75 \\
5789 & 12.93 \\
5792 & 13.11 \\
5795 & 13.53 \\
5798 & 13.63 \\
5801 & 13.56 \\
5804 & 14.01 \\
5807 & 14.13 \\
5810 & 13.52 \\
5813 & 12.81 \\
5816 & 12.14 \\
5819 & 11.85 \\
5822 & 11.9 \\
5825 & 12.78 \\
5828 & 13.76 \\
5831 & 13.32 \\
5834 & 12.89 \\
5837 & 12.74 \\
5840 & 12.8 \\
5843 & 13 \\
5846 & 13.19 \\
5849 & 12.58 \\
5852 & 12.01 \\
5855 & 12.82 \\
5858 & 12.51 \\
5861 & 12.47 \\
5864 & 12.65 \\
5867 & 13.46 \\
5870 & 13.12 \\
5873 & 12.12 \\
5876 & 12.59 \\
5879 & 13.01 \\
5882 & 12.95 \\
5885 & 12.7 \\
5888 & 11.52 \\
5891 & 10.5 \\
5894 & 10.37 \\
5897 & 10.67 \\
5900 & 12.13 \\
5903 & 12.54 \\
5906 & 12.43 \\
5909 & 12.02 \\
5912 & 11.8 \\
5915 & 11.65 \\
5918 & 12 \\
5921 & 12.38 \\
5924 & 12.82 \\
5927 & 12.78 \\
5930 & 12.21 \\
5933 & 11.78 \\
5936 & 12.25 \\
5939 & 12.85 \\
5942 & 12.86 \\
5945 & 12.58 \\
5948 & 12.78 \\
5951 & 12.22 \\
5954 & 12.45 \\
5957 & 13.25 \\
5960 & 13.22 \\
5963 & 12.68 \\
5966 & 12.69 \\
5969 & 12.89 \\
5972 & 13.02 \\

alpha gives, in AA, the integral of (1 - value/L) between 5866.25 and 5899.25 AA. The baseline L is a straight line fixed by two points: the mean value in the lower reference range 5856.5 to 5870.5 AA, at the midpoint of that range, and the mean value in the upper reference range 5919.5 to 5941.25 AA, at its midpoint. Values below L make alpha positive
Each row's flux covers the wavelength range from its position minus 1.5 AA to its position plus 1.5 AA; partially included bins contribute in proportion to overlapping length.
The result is 1.7 AA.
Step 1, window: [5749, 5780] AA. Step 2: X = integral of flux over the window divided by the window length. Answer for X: 12.9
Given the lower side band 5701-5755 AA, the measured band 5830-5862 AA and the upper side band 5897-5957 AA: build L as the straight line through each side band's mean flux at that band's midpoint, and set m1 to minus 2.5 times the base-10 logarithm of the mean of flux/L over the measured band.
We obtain -0.03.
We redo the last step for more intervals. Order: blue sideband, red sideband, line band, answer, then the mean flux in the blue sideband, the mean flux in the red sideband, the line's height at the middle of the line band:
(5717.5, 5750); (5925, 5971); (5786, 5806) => -0.067 mag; 12.6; 12.6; 12.6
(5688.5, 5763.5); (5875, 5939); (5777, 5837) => -0.062 mag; 12.5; 12.1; 12.3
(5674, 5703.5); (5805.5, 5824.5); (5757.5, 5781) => -0.040 mag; 12.1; 12.7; 12.5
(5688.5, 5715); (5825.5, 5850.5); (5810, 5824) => 0.047 mag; 12.1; 13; 12.9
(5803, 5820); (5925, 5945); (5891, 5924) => 0.073 mag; 13.1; 12.5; 12.6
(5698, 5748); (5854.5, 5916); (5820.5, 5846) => -0.055 mag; 12.5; 12.2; 12.3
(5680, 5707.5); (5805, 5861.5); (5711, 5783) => -0.033 mag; 12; 12.8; 12.3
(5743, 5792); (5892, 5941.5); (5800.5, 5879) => -0.041 mag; 12.7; 12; 12.4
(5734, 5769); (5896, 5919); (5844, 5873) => -0.046 mag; 12.8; 11.9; 12.2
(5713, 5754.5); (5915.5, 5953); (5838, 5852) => -0.026 mag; 12.6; 12.4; 12.5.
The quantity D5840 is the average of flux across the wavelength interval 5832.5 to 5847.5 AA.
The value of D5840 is 12.9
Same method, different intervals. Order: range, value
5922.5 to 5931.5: 12.6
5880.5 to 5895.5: 11.6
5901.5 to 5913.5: 12.2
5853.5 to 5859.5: 12.7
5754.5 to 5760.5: 12.9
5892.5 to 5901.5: 11.1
